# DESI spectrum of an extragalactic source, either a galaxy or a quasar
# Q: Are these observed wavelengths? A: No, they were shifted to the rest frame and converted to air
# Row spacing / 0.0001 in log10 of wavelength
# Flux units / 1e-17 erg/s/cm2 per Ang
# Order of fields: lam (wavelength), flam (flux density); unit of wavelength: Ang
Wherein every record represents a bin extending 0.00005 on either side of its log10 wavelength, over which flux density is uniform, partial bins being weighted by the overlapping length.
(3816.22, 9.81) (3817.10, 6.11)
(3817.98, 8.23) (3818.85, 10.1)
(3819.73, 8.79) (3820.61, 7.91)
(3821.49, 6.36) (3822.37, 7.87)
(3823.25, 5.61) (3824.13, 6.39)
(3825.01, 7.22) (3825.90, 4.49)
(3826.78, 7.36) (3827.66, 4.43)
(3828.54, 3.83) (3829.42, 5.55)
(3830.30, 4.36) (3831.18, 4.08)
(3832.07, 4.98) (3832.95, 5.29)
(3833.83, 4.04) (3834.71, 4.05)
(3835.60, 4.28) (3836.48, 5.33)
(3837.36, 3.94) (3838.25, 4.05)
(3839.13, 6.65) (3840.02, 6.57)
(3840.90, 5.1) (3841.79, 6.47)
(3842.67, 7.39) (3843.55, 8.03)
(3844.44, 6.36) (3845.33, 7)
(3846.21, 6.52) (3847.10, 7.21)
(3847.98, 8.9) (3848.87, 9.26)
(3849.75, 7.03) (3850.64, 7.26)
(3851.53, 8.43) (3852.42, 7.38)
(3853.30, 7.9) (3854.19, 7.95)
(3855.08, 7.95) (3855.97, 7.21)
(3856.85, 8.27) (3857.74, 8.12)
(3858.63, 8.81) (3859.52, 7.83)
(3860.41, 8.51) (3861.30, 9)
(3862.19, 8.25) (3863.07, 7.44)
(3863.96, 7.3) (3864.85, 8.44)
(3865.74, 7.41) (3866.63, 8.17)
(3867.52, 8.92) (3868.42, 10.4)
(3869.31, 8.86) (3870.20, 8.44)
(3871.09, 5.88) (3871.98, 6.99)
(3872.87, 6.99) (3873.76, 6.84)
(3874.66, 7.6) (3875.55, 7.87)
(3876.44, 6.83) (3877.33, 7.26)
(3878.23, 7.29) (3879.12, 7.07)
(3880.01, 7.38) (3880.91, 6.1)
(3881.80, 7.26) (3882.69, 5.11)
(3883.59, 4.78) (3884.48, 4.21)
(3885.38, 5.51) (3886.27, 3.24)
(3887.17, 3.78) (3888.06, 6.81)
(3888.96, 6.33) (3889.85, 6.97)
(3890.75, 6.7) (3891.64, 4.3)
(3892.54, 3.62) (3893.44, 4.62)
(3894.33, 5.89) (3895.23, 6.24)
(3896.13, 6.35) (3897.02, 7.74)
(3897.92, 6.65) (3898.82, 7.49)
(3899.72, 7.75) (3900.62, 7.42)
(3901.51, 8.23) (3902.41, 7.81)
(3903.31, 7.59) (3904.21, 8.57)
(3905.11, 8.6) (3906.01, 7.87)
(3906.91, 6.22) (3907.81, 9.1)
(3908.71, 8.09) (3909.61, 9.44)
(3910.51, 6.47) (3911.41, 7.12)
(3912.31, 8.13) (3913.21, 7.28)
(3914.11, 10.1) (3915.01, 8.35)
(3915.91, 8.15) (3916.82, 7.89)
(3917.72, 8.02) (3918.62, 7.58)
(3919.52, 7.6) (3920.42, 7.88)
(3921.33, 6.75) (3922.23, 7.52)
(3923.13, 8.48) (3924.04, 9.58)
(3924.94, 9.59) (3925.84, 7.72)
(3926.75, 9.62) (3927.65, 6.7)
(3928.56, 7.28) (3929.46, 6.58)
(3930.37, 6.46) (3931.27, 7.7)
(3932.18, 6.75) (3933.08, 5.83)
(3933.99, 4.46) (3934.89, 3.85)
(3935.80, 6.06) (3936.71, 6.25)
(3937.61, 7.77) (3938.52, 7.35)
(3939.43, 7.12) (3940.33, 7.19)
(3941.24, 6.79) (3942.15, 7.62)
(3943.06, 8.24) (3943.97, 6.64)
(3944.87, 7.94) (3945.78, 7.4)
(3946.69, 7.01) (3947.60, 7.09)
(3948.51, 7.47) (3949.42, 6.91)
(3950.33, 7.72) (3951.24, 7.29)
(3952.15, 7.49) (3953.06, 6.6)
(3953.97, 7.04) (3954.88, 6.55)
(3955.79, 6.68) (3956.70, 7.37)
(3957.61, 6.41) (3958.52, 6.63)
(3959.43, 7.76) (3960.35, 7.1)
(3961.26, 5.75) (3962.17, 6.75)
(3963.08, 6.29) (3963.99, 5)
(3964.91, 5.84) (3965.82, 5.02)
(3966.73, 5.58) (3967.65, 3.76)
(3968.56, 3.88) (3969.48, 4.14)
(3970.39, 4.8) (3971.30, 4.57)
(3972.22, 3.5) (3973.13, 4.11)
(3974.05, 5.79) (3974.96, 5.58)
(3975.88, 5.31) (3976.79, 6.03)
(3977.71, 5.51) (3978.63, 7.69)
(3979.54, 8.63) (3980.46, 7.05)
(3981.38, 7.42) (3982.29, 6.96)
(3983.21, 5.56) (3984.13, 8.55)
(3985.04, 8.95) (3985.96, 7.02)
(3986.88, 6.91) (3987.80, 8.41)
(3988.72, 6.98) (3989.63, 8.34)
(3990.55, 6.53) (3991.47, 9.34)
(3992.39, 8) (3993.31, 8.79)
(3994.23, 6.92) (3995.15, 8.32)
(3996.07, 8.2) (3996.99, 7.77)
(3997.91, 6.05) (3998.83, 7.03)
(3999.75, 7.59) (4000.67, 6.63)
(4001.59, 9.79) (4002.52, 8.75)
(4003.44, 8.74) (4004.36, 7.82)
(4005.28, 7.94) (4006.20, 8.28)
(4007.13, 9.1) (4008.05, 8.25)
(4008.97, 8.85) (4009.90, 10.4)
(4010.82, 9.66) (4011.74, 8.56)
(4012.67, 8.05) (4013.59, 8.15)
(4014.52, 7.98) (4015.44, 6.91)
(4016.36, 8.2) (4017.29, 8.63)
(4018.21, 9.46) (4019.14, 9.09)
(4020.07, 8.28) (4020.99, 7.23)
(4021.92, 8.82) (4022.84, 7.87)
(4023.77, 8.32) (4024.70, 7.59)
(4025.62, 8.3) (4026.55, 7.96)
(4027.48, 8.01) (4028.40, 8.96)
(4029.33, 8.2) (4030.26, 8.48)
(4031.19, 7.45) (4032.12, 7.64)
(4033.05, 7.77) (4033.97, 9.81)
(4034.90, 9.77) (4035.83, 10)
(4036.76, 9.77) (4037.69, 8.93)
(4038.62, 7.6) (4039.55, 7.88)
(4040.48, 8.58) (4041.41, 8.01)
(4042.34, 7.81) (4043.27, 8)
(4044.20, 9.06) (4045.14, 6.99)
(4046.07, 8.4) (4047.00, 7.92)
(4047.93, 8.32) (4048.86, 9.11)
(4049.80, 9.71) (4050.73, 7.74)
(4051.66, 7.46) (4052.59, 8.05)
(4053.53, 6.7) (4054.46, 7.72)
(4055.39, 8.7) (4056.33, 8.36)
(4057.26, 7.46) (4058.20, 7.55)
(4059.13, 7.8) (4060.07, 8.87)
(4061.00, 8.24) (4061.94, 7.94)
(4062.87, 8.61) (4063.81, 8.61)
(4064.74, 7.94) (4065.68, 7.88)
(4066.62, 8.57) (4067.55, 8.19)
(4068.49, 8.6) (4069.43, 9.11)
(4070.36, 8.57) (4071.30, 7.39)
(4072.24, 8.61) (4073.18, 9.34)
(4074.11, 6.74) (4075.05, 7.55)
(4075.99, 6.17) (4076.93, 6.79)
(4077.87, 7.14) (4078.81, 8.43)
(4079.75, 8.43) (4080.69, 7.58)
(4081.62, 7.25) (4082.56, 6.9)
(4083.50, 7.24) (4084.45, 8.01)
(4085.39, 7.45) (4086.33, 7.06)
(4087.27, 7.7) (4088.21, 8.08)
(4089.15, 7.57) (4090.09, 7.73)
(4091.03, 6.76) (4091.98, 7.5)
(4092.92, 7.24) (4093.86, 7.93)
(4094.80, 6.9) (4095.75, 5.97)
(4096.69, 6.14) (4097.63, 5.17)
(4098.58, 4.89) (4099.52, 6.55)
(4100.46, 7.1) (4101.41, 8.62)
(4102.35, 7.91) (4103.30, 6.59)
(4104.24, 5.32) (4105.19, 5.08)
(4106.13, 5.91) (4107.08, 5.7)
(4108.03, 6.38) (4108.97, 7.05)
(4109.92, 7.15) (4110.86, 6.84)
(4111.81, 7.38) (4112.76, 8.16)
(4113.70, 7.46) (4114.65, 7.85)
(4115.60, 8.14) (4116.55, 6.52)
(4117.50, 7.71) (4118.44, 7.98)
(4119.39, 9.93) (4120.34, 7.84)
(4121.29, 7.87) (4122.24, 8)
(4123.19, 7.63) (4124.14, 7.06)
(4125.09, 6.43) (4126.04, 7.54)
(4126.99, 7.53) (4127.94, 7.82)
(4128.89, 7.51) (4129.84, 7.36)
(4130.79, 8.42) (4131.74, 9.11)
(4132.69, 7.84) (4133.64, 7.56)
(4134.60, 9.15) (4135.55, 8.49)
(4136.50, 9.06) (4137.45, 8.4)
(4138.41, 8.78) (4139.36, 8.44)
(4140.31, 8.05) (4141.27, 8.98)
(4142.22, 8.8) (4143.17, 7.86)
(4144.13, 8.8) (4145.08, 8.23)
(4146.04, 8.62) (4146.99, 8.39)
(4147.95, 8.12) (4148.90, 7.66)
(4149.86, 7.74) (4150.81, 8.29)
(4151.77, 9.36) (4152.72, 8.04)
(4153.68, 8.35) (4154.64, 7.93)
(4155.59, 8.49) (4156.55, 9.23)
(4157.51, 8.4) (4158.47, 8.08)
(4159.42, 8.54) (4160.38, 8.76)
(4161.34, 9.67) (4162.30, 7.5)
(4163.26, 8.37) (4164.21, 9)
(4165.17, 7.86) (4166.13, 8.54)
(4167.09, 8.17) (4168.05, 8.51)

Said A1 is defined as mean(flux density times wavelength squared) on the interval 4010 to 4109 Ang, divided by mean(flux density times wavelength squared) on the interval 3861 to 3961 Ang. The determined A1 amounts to 1.18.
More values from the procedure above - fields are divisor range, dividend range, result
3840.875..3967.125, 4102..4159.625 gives 1.23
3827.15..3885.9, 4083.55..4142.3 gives 1.24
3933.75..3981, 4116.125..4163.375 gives 1.42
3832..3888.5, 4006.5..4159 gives 1.28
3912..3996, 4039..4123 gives 1.17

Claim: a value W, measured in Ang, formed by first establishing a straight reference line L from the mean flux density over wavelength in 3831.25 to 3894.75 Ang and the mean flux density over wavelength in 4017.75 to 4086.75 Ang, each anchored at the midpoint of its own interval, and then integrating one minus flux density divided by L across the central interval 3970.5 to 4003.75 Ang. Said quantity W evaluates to 2.4 Ang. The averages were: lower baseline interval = 6.74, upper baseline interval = 8.13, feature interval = 7.12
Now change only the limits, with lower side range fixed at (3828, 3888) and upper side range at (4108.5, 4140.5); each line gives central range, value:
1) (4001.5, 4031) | -4.00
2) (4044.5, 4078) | -1.86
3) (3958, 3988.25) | 4.70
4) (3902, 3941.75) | -2.87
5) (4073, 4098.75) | 1.72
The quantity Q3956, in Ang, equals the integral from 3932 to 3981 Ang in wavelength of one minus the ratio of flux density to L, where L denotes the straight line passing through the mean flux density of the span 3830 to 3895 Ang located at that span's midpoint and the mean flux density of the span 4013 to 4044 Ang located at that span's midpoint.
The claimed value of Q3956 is 8.4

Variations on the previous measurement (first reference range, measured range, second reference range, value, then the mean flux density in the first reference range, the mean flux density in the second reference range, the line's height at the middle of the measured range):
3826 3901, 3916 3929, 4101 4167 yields -2.0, 6.65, 7.93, 6.93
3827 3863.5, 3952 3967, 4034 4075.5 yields 2.1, 6.62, 8.29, 7.53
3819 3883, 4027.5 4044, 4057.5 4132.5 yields -2.6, 6.93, 7.49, 7.35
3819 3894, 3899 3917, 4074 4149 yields -3.1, 6.66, 7.52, 6.83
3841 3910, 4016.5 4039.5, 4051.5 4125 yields -3.3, 7.22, 7.48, 7.41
